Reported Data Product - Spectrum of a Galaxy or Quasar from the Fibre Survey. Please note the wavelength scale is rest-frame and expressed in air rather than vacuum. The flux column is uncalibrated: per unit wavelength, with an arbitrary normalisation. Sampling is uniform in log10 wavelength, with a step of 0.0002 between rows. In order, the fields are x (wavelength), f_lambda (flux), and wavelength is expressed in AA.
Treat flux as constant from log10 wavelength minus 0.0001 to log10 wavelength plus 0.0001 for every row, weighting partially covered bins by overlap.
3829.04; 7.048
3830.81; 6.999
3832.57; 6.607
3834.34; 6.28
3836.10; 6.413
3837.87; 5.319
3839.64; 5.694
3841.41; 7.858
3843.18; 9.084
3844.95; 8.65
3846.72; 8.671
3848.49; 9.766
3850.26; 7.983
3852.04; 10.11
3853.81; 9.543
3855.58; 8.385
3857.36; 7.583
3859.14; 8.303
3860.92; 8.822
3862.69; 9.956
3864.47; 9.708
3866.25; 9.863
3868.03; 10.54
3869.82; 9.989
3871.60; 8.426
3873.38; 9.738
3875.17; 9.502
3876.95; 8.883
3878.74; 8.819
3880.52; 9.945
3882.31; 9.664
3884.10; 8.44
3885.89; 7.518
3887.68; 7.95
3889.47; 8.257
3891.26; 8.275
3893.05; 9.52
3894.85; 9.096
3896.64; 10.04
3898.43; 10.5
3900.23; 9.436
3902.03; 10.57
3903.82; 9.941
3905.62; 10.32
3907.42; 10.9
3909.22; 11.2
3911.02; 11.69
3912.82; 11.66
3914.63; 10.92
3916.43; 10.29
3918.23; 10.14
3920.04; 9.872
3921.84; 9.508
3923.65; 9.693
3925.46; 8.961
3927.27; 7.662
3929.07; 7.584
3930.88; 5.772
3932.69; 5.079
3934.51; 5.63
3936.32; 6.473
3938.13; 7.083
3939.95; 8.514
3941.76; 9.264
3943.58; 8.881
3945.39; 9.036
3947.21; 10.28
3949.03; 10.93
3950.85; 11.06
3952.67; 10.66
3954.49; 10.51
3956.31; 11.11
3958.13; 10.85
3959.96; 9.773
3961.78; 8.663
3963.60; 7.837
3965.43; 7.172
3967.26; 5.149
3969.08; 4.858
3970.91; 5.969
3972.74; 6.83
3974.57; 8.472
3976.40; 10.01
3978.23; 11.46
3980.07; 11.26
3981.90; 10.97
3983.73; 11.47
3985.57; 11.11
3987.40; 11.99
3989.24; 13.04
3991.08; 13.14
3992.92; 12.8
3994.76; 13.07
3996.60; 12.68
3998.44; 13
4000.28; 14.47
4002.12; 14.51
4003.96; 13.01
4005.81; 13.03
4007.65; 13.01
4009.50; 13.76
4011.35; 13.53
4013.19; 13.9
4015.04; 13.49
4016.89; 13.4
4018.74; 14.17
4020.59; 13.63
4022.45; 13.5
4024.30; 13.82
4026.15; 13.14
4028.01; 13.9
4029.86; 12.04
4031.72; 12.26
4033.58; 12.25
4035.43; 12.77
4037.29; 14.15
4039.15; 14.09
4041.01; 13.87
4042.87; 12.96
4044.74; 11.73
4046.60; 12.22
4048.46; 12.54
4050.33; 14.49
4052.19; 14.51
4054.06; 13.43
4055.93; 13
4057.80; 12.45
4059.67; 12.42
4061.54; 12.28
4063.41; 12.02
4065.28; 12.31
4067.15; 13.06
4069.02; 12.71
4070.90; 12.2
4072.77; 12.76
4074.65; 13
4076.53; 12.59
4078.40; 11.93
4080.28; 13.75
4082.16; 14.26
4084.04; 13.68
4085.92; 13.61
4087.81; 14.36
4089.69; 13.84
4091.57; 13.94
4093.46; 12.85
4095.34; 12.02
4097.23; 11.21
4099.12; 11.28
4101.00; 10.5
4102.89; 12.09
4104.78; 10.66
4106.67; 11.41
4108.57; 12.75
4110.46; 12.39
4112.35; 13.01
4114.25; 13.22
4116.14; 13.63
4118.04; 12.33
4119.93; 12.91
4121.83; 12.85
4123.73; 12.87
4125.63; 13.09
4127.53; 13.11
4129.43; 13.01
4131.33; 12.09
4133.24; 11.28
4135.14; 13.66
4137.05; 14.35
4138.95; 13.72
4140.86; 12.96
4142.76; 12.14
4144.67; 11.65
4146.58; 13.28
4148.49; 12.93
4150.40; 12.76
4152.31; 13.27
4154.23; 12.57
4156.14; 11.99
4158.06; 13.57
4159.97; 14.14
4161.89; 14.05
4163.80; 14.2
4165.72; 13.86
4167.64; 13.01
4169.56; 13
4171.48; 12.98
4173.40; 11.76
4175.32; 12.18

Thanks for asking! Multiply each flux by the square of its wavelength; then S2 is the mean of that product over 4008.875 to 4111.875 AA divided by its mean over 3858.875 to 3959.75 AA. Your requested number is 1.49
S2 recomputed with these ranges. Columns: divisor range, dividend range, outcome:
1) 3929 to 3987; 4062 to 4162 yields 1.57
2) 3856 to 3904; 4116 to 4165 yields 1.61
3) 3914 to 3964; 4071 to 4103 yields 1.53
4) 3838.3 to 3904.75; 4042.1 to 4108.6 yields 1.56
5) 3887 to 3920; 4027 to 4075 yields 1.38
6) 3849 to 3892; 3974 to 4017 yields 1.48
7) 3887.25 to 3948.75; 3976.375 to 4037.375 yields 1.48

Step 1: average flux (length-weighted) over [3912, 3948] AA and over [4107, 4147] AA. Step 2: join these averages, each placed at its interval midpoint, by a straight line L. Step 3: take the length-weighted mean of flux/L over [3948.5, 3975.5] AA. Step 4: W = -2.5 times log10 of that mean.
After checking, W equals 0.08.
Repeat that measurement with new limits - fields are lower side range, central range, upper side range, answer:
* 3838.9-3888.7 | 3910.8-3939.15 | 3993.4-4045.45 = 0.233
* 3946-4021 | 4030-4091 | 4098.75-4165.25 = -0.089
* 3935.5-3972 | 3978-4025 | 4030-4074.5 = -0.208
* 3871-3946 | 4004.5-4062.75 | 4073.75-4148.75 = -0.167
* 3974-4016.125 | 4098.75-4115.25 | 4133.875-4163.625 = 0.089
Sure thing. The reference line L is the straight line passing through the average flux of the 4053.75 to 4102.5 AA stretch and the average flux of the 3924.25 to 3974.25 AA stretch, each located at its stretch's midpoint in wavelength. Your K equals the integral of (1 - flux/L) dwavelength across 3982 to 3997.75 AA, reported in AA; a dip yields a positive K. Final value -4.4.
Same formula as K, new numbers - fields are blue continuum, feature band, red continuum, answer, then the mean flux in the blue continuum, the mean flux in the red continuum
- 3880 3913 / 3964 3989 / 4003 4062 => 5.8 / 9.69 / 13.2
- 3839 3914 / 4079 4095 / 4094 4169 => -2.1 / 9.33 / 12.7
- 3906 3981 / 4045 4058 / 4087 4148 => -2.2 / 9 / 12.6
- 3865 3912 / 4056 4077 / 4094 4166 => -1.2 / 9.58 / 12.7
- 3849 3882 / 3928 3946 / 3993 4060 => 6.1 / 9.24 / 13.3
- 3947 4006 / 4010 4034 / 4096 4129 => -4.6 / 10.6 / 12.3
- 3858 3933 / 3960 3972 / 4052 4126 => 4.2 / 9.38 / 12.7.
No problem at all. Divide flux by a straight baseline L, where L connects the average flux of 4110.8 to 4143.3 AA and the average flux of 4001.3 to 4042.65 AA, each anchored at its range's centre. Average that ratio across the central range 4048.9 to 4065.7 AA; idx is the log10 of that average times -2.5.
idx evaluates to 0.02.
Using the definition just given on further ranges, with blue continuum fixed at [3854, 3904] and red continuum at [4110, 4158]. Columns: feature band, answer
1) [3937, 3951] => 0.10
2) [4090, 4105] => 0.03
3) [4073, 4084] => -0.09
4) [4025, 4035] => -0.12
